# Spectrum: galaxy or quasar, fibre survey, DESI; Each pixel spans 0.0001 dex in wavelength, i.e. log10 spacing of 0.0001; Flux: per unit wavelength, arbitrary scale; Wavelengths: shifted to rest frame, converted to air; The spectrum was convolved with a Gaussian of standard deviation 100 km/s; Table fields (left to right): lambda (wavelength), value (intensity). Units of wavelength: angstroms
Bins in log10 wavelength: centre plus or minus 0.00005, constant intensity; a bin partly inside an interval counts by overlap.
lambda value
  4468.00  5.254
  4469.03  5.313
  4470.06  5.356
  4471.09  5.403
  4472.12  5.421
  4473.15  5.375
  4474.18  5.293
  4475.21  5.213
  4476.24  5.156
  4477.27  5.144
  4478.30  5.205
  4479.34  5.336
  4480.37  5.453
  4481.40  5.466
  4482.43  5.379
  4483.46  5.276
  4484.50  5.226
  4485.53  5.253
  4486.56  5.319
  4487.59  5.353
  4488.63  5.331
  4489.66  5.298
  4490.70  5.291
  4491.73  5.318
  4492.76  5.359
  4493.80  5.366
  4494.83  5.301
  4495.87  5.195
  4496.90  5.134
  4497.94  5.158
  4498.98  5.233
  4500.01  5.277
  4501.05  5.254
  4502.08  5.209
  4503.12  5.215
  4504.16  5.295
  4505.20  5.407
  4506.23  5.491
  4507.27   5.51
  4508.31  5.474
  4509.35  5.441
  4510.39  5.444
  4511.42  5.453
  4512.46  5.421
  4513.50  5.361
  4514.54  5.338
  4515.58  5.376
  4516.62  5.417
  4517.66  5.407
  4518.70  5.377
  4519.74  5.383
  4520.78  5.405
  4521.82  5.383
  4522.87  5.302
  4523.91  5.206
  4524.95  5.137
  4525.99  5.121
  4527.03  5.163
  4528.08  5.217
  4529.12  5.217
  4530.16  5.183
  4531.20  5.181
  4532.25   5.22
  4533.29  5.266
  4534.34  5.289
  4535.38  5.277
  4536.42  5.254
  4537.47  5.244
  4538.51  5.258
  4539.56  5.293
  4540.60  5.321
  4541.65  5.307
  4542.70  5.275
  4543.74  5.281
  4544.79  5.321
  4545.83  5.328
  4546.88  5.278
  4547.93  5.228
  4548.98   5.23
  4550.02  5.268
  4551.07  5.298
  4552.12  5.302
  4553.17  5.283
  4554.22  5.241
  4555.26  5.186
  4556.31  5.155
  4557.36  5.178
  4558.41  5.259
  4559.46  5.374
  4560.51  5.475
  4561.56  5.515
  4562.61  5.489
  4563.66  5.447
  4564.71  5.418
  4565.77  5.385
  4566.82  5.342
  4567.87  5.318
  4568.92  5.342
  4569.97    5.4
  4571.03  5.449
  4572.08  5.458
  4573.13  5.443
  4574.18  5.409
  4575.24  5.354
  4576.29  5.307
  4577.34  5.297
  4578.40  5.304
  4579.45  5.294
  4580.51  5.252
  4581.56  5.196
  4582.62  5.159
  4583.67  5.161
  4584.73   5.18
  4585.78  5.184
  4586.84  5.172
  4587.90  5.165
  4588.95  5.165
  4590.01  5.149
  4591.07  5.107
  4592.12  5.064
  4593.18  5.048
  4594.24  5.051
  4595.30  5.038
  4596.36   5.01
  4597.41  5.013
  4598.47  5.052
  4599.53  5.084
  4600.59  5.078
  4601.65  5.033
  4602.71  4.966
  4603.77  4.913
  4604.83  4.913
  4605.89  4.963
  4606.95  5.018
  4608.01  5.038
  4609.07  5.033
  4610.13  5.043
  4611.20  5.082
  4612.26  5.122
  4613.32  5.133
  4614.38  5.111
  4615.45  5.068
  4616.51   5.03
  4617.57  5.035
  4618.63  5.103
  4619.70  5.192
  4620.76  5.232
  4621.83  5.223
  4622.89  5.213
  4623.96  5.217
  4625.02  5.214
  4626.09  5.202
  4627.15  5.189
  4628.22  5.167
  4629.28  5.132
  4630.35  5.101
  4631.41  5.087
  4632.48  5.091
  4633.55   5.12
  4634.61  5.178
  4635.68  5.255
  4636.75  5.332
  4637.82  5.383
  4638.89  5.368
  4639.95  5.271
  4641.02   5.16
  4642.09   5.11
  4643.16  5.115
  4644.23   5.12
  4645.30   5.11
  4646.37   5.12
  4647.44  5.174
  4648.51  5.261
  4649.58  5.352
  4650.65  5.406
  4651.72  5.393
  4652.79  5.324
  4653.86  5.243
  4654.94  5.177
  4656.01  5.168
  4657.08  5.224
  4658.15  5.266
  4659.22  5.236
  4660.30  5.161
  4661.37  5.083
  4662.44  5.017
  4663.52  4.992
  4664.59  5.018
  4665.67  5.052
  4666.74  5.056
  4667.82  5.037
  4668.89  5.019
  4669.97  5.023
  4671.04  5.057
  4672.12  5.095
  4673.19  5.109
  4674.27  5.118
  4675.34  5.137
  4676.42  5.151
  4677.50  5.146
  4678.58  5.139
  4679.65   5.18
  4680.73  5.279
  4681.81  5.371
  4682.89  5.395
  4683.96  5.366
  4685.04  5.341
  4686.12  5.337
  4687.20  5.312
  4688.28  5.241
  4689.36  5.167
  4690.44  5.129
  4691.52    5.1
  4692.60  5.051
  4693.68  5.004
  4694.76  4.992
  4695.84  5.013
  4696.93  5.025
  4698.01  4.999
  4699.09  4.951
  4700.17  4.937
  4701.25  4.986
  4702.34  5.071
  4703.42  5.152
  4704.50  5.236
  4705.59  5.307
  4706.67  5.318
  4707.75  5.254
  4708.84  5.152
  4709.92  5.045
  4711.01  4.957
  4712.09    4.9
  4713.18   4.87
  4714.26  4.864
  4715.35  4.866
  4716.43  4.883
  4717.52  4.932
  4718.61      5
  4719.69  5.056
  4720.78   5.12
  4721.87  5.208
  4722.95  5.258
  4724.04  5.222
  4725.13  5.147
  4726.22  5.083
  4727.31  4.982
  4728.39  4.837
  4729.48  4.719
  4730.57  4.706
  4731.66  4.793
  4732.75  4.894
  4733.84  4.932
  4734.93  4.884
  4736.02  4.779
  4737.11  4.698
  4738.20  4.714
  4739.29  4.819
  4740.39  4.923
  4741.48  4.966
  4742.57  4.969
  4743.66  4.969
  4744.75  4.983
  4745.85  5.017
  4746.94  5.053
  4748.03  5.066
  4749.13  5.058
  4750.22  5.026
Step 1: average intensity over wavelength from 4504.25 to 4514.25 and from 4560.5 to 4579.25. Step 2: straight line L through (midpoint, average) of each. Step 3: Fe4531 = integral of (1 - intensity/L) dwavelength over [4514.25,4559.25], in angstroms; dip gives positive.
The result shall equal 1.2 angstroms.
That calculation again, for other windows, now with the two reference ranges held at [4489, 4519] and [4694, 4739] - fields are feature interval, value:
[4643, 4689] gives -1.0 angstroms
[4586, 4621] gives 0.7 angstroms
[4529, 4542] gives 0.1 angstroms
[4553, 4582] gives -0.6 angstroms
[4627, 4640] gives -0.2 angstroms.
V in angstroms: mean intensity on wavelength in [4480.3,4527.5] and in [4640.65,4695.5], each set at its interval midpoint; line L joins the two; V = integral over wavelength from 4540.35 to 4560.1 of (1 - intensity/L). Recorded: 0.0 angstroms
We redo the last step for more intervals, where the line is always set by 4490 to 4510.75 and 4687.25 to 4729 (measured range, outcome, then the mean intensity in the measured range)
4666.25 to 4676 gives 0.07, 5.07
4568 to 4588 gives -0.28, 5.29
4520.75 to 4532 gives 0.14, 5.22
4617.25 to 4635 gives 0.01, 5.16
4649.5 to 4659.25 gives -0.28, 5.28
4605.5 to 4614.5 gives 0.21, 5.06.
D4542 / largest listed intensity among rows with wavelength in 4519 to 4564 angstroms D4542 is 5.515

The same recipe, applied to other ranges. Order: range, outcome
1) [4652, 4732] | 5.395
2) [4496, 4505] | 5.295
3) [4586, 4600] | 5.172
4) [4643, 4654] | 5.406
